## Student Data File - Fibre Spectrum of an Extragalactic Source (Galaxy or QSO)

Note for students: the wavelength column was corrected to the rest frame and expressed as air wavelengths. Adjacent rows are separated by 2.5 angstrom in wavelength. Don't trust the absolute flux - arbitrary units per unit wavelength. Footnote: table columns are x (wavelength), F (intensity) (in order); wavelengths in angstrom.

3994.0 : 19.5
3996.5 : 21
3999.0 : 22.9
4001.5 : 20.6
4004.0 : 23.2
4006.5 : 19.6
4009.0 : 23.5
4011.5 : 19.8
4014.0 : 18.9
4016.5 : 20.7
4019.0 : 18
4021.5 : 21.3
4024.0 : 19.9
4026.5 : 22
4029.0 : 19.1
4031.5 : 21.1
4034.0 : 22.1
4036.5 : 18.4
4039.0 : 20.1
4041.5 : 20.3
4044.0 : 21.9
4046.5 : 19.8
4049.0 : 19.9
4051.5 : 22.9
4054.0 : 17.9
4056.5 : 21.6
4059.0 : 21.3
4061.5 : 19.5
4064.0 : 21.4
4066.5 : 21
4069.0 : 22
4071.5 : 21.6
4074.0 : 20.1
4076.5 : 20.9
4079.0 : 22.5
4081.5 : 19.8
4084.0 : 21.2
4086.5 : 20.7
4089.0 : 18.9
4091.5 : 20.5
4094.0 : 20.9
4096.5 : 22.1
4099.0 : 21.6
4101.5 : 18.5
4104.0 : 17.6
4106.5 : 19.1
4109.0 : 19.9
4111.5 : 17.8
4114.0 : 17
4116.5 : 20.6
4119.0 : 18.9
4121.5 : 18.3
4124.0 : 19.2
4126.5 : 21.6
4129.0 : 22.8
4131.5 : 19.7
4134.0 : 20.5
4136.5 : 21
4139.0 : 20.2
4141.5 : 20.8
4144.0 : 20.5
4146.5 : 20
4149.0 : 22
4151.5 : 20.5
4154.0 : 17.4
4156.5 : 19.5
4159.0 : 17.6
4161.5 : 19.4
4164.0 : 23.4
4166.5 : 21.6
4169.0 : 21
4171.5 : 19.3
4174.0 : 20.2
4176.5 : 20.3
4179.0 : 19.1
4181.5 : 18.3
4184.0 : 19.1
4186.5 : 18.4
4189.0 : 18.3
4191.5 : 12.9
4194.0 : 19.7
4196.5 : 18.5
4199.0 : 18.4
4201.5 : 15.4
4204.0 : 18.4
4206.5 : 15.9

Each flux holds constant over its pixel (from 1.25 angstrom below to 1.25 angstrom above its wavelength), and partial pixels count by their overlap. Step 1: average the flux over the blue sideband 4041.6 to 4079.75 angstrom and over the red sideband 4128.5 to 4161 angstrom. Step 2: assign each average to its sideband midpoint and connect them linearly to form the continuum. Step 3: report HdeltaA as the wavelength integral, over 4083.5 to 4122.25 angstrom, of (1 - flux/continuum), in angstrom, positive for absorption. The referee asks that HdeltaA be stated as 1.8 angstrom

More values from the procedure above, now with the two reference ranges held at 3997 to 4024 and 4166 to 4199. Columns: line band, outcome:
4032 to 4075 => -0.8 angstrom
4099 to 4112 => 0.6 angstrom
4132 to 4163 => -1.1 angstrom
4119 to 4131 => -0.4 angstrom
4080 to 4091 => -0.1 angstrom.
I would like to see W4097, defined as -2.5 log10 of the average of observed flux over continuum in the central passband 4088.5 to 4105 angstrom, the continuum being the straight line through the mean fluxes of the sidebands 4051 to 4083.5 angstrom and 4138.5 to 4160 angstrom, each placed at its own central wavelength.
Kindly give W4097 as 0.02 mag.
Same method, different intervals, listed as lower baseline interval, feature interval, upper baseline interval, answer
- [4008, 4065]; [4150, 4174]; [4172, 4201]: -0.070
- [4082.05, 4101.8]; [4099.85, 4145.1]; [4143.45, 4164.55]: 0.032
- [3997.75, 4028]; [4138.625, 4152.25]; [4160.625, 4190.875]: -0.041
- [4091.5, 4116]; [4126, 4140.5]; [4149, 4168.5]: -0.060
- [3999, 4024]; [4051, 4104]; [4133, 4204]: -0.029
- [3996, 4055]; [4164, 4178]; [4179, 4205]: -0.143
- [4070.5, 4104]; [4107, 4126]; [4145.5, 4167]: 0.080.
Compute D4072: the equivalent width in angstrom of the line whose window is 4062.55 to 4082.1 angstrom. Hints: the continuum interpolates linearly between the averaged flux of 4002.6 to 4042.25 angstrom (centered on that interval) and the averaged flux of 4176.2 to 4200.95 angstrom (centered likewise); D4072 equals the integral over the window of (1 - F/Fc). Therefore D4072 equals -1.4 angstrom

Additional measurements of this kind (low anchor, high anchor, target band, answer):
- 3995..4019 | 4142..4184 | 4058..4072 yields -0.35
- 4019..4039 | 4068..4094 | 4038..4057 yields 0.01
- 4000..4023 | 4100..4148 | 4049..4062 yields -0.23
